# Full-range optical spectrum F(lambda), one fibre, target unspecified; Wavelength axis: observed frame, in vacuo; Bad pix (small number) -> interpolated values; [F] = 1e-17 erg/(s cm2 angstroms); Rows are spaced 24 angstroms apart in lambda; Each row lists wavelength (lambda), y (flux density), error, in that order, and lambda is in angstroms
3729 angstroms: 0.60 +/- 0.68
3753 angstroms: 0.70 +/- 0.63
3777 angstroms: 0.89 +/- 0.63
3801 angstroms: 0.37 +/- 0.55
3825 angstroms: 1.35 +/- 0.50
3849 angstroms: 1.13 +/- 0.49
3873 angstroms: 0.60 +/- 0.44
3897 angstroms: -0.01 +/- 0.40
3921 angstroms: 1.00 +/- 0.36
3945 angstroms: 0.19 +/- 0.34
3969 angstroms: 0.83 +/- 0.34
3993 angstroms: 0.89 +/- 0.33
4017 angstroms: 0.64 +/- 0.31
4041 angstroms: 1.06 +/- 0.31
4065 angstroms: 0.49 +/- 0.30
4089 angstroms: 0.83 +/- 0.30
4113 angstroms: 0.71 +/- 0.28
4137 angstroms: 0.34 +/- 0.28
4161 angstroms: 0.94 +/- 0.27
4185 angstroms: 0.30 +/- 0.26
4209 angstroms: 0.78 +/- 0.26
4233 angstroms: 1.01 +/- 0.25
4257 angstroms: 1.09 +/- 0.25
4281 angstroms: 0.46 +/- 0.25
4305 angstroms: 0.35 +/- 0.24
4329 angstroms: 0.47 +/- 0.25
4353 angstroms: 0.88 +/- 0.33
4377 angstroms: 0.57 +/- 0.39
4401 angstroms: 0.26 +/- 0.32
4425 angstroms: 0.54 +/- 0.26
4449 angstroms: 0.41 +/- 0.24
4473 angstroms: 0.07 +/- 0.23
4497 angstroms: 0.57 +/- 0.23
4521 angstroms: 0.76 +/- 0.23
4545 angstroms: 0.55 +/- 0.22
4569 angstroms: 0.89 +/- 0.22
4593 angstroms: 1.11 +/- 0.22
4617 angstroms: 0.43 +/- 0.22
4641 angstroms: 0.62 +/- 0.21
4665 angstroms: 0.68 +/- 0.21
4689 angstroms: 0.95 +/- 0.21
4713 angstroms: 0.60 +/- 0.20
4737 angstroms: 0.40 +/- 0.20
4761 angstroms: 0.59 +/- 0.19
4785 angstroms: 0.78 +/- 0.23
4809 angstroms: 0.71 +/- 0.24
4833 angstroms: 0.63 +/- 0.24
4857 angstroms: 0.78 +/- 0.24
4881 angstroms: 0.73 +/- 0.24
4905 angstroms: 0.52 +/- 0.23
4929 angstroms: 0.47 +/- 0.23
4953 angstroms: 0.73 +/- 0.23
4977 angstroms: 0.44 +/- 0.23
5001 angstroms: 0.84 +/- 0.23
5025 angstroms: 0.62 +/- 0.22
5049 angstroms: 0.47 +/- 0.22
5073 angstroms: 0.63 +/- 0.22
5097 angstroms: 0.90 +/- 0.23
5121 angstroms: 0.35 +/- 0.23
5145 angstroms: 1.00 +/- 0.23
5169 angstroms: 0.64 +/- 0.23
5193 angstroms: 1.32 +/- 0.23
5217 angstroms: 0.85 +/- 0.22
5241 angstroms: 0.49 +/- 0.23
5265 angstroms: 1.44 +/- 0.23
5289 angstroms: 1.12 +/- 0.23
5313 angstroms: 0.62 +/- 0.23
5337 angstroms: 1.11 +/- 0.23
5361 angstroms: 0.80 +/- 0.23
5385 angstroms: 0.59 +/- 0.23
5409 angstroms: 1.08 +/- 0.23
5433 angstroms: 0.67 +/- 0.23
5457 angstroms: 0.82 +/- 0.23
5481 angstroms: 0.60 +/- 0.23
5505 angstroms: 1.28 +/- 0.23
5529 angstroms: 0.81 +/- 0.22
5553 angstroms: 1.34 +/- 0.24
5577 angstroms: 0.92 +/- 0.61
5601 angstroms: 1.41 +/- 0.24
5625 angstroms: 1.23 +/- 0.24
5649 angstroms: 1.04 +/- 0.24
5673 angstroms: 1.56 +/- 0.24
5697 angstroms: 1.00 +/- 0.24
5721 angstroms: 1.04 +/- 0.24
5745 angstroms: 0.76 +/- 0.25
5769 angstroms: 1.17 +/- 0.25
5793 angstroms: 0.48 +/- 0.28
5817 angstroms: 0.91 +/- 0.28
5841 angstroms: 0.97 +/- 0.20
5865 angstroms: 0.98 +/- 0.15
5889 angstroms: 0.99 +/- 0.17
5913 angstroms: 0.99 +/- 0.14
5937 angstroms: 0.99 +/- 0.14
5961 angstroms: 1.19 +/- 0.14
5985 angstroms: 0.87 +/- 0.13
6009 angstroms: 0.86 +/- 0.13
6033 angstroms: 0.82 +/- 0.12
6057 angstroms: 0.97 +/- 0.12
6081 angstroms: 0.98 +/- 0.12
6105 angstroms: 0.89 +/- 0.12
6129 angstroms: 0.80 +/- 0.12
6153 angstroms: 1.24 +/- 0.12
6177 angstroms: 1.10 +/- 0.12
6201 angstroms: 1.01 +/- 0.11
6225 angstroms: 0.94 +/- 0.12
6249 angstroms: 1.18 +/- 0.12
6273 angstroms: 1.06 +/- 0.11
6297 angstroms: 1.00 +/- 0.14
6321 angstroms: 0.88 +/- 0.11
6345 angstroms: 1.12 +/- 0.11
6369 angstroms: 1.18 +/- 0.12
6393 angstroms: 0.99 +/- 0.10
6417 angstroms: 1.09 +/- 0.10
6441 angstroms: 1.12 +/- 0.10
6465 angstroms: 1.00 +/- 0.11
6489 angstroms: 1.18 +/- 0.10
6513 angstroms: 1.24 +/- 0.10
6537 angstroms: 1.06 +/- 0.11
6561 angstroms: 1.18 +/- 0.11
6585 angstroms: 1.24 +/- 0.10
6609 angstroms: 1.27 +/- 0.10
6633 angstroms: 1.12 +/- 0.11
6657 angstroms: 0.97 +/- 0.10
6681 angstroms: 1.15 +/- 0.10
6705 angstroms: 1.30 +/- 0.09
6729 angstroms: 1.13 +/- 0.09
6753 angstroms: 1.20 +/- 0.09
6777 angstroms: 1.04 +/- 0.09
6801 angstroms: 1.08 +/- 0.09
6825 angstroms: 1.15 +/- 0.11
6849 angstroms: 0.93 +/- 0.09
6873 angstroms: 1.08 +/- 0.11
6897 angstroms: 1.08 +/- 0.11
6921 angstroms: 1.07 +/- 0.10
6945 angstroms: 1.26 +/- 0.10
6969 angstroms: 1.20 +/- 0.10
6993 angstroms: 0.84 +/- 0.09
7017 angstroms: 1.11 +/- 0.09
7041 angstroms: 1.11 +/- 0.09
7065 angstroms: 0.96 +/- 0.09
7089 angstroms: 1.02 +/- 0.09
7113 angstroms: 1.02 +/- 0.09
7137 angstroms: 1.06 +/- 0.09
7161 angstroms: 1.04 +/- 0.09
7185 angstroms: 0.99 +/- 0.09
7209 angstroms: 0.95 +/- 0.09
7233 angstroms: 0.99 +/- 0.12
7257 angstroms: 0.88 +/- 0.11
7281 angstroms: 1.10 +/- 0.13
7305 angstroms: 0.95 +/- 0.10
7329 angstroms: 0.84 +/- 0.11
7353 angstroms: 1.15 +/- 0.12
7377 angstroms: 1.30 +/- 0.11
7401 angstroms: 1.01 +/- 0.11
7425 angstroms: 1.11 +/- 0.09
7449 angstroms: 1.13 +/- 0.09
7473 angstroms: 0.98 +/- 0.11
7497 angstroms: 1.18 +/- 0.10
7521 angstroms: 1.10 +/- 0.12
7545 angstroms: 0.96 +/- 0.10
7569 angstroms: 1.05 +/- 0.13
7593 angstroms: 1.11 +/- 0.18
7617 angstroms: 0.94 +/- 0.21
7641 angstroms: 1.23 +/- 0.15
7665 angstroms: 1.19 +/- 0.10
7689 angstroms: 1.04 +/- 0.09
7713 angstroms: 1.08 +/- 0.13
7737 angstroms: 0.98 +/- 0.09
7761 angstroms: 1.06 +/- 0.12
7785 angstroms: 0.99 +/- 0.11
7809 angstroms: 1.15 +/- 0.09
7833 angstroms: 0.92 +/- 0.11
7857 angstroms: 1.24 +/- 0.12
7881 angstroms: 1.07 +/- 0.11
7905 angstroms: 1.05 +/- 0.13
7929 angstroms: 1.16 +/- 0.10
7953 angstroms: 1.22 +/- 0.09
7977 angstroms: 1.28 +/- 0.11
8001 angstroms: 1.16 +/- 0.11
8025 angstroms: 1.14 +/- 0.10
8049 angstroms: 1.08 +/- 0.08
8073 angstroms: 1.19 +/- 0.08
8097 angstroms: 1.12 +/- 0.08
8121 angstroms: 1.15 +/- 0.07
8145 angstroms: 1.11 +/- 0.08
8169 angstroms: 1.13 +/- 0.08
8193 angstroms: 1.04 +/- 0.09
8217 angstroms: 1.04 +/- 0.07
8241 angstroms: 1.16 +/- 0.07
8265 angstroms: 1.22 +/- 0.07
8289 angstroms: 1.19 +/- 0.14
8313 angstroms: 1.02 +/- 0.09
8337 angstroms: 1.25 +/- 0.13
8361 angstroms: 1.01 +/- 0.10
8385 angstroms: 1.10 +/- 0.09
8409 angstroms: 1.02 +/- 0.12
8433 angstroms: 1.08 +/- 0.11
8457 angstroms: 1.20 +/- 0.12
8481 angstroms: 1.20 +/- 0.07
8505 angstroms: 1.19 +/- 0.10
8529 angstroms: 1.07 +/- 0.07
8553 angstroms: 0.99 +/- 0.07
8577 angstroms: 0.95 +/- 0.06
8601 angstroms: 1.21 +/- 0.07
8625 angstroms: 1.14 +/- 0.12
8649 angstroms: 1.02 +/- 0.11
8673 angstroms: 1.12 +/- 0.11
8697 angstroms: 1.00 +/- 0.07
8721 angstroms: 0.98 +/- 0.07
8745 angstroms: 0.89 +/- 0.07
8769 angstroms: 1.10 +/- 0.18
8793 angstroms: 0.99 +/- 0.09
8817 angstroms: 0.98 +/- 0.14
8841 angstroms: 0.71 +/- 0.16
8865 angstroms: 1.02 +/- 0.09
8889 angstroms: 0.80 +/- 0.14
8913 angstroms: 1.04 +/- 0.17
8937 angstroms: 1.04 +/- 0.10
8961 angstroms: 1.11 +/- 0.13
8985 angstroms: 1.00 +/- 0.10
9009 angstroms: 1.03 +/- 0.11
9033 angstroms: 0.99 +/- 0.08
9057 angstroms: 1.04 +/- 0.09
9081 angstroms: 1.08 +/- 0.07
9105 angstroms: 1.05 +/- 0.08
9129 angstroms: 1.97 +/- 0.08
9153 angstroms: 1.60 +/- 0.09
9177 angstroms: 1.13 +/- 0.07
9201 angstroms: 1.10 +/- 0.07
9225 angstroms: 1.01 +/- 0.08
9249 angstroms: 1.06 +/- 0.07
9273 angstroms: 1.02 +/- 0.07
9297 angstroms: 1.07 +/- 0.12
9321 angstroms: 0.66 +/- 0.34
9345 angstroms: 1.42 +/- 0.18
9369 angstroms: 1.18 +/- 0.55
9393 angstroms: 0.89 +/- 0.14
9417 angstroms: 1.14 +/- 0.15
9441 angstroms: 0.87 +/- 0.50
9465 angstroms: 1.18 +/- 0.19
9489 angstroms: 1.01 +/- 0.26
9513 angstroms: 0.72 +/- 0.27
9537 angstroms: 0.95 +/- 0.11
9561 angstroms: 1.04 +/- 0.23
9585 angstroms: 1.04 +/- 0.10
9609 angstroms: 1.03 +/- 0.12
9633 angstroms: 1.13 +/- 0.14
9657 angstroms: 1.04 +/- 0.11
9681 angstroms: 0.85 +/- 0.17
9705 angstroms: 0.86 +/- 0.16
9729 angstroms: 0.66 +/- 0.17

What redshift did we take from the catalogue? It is 0.39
